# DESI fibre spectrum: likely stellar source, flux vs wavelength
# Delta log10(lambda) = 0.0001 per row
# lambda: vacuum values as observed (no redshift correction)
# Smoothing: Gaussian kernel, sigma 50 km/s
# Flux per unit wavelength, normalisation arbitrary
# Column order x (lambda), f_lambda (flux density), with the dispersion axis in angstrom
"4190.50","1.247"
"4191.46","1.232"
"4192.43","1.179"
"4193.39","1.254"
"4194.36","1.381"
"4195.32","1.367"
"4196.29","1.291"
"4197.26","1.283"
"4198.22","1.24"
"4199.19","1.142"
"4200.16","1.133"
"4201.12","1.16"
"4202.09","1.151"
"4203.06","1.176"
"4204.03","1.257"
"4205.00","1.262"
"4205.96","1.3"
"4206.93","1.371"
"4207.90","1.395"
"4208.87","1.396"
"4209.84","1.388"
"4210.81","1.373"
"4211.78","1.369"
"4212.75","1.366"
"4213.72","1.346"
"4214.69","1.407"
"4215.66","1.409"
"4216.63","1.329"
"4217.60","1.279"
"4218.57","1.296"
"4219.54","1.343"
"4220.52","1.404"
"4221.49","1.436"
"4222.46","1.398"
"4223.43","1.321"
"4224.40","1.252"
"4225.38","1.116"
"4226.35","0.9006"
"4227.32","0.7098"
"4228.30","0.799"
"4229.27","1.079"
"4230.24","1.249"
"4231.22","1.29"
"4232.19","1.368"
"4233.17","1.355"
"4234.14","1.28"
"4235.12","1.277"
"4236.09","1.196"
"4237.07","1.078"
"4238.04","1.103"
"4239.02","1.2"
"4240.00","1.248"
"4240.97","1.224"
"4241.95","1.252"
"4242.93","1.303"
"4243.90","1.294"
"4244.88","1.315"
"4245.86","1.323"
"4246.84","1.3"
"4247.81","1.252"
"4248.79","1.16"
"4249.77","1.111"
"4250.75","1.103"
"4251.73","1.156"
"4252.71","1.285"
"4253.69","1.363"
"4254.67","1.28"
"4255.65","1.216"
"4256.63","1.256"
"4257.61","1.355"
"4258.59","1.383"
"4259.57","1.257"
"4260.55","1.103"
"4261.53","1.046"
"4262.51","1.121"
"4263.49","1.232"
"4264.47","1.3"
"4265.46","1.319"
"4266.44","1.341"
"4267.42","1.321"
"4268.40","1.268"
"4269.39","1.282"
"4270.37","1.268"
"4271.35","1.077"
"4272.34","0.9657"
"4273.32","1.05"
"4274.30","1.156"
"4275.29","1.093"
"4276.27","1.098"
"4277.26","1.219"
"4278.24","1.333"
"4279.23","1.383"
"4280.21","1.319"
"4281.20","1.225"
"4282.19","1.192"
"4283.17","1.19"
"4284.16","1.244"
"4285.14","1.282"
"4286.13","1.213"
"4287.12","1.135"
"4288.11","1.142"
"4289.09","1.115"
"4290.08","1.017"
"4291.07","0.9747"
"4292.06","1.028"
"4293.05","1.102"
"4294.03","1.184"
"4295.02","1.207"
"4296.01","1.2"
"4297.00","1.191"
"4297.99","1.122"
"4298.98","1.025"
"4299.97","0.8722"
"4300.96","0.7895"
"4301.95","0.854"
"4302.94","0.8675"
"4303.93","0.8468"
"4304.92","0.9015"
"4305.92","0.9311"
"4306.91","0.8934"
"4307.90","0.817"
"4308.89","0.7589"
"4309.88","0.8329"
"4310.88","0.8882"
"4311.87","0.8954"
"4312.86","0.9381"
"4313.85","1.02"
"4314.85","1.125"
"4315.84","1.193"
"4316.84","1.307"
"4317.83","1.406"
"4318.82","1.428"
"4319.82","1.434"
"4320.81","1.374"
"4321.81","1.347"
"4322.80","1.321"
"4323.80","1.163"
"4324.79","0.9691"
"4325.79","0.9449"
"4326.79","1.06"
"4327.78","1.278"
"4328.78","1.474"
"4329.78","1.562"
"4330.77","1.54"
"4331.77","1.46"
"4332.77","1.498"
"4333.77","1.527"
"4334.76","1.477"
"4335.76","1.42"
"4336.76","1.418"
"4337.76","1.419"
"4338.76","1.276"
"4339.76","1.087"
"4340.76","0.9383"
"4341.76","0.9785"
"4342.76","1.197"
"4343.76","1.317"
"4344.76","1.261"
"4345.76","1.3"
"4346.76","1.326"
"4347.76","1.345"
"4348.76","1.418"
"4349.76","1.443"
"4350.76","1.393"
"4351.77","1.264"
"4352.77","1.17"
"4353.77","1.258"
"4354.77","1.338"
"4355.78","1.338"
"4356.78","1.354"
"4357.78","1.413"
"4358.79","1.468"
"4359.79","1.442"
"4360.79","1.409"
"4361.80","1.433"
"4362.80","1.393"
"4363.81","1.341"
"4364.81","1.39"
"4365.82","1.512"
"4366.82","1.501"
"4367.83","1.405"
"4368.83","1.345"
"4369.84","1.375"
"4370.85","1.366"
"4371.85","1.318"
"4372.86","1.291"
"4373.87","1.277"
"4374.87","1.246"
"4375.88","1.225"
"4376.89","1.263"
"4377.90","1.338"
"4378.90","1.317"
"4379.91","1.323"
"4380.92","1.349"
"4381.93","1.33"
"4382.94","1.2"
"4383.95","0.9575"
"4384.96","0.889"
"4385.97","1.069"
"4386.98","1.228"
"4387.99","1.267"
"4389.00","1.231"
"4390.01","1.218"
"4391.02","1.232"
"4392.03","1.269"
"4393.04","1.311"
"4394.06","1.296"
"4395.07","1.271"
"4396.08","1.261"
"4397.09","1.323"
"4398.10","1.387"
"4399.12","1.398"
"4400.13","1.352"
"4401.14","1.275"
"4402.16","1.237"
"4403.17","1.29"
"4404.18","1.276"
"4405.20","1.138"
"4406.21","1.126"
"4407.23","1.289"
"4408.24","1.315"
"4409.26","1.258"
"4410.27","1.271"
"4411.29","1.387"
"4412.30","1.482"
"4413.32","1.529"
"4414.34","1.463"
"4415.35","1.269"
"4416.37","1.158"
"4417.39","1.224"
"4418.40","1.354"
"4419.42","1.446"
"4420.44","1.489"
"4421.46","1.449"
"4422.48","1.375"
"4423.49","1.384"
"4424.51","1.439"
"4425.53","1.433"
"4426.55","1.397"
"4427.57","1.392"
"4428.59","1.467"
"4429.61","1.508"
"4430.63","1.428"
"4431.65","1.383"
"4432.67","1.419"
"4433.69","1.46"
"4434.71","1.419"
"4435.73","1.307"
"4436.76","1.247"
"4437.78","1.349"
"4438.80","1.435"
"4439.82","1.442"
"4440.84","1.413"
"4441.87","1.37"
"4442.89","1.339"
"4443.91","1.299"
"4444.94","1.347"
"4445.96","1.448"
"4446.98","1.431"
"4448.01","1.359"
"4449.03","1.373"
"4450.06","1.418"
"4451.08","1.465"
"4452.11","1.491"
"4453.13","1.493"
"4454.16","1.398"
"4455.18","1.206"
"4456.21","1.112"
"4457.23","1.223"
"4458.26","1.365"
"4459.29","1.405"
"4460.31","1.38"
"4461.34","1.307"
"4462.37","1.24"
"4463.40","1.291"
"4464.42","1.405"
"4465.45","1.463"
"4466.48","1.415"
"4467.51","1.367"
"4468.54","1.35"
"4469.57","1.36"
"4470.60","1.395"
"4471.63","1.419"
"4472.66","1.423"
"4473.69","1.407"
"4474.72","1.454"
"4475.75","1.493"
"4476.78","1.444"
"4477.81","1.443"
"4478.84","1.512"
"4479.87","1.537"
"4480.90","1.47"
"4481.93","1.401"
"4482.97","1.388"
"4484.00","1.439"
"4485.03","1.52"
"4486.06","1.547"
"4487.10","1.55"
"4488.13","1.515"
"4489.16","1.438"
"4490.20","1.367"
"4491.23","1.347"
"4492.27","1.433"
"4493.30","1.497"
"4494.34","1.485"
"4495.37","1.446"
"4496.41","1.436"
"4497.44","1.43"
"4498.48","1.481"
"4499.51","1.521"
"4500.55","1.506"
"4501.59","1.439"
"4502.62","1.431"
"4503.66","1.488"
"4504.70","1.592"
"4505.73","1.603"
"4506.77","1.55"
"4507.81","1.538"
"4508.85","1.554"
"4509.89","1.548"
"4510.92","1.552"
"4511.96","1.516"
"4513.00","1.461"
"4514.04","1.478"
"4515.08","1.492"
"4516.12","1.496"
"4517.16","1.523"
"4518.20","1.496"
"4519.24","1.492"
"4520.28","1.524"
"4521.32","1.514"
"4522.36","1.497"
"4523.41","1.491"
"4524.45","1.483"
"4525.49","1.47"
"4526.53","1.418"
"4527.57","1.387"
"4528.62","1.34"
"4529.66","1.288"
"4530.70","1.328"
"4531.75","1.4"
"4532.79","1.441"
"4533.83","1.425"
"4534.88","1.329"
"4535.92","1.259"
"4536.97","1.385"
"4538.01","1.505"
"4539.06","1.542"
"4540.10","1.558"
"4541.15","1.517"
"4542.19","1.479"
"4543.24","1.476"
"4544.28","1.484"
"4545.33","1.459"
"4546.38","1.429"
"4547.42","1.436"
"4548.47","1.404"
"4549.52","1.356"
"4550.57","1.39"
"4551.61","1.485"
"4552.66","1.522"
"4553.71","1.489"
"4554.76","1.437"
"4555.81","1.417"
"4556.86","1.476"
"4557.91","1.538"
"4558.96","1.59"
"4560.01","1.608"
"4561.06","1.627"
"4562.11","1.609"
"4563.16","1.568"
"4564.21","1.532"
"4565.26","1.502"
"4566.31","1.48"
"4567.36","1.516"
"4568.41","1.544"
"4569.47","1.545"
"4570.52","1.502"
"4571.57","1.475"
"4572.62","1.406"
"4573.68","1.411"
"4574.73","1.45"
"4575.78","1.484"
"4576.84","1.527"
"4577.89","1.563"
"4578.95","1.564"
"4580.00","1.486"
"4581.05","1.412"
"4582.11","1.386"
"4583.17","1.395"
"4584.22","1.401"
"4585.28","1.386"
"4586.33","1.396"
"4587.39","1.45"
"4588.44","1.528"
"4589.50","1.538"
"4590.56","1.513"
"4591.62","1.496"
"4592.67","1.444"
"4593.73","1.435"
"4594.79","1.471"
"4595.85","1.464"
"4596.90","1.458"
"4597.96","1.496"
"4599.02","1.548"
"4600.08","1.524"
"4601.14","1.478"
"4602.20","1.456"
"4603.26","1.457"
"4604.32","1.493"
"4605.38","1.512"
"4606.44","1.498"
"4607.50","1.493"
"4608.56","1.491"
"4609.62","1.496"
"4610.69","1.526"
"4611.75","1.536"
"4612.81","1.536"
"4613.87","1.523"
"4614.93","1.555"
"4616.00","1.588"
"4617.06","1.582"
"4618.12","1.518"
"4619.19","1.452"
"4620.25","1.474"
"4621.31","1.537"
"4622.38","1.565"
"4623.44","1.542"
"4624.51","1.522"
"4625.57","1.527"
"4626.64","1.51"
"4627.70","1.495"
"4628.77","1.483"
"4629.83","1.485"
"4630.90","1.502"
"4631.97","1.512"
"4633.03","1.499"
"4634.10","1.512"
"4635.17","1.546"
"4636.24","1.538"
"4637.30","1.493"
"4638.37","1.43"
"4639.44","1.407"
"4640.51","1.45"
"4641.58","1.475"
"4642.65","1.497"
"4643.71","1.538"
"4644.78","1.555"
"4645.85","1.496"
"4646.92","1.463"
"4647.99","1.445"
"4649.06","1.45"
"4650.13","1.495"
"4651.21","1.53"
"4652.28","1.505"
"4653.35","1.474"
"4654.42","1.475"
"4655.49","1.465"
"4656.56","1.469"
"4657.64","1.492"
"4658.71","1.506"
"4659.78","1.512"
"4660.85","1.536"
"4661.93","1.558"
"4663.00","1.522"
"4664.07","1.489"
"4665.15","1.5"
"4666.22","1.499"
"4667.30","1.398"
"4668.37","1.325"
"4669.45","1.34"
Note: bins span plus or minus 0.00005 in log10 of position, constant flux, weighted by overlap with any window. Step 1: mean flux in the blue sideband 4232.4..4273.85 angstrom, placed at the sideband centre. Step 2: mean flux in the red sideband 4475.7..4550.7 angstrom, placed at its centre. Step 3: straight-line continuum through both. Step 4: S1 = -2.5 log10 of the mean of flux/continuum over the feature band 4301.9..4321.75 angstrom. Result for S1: 0.22 mag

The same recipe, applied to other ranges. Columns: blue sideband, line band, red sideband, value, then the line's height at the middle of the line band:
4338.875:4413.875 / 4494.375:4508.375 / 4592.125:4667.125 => -0.08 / 1.4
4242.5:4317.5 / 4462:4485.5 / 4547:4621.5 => -0.04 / 1.36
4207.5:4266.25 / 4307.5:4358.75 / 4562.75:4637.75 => 0.05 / 1.32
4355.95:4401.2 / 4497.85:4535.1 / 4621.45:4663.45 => -0.05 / 1.41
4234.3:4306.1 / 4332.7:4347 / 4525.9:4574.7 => -0.04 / 1.24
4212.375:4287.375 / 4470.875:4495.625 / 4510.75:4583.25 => -0.03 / 1.42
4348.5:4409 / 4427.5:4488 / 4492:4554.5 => -0.01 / 1.39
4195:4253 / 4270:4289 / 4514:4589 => 0.09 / 1.29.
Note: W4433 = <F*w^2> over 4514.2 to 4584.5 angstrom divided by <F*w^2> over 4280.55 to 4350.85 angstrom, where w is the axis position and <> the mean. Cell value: 1.39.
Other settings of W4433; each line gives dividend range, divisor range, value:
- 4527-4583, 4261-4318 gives 1.50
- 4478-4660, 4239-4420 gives 1.33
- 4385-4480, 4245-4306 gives 1.25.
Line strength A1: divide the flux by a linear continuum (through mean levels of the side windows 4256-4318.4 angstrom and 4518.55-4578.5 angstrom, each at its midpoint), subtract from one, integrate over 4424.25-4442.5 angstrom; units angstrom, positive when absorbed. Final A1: -1.2 angstrom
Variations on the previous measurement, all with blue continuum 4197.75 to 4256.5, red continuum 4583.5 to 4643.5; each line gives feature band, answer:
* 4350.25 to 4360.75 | -0.1 angstrom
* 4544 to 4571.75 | -0.7 angstrom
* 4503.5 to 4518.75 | -1.0 angstrom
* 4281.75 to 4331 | 7.2 angstrom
